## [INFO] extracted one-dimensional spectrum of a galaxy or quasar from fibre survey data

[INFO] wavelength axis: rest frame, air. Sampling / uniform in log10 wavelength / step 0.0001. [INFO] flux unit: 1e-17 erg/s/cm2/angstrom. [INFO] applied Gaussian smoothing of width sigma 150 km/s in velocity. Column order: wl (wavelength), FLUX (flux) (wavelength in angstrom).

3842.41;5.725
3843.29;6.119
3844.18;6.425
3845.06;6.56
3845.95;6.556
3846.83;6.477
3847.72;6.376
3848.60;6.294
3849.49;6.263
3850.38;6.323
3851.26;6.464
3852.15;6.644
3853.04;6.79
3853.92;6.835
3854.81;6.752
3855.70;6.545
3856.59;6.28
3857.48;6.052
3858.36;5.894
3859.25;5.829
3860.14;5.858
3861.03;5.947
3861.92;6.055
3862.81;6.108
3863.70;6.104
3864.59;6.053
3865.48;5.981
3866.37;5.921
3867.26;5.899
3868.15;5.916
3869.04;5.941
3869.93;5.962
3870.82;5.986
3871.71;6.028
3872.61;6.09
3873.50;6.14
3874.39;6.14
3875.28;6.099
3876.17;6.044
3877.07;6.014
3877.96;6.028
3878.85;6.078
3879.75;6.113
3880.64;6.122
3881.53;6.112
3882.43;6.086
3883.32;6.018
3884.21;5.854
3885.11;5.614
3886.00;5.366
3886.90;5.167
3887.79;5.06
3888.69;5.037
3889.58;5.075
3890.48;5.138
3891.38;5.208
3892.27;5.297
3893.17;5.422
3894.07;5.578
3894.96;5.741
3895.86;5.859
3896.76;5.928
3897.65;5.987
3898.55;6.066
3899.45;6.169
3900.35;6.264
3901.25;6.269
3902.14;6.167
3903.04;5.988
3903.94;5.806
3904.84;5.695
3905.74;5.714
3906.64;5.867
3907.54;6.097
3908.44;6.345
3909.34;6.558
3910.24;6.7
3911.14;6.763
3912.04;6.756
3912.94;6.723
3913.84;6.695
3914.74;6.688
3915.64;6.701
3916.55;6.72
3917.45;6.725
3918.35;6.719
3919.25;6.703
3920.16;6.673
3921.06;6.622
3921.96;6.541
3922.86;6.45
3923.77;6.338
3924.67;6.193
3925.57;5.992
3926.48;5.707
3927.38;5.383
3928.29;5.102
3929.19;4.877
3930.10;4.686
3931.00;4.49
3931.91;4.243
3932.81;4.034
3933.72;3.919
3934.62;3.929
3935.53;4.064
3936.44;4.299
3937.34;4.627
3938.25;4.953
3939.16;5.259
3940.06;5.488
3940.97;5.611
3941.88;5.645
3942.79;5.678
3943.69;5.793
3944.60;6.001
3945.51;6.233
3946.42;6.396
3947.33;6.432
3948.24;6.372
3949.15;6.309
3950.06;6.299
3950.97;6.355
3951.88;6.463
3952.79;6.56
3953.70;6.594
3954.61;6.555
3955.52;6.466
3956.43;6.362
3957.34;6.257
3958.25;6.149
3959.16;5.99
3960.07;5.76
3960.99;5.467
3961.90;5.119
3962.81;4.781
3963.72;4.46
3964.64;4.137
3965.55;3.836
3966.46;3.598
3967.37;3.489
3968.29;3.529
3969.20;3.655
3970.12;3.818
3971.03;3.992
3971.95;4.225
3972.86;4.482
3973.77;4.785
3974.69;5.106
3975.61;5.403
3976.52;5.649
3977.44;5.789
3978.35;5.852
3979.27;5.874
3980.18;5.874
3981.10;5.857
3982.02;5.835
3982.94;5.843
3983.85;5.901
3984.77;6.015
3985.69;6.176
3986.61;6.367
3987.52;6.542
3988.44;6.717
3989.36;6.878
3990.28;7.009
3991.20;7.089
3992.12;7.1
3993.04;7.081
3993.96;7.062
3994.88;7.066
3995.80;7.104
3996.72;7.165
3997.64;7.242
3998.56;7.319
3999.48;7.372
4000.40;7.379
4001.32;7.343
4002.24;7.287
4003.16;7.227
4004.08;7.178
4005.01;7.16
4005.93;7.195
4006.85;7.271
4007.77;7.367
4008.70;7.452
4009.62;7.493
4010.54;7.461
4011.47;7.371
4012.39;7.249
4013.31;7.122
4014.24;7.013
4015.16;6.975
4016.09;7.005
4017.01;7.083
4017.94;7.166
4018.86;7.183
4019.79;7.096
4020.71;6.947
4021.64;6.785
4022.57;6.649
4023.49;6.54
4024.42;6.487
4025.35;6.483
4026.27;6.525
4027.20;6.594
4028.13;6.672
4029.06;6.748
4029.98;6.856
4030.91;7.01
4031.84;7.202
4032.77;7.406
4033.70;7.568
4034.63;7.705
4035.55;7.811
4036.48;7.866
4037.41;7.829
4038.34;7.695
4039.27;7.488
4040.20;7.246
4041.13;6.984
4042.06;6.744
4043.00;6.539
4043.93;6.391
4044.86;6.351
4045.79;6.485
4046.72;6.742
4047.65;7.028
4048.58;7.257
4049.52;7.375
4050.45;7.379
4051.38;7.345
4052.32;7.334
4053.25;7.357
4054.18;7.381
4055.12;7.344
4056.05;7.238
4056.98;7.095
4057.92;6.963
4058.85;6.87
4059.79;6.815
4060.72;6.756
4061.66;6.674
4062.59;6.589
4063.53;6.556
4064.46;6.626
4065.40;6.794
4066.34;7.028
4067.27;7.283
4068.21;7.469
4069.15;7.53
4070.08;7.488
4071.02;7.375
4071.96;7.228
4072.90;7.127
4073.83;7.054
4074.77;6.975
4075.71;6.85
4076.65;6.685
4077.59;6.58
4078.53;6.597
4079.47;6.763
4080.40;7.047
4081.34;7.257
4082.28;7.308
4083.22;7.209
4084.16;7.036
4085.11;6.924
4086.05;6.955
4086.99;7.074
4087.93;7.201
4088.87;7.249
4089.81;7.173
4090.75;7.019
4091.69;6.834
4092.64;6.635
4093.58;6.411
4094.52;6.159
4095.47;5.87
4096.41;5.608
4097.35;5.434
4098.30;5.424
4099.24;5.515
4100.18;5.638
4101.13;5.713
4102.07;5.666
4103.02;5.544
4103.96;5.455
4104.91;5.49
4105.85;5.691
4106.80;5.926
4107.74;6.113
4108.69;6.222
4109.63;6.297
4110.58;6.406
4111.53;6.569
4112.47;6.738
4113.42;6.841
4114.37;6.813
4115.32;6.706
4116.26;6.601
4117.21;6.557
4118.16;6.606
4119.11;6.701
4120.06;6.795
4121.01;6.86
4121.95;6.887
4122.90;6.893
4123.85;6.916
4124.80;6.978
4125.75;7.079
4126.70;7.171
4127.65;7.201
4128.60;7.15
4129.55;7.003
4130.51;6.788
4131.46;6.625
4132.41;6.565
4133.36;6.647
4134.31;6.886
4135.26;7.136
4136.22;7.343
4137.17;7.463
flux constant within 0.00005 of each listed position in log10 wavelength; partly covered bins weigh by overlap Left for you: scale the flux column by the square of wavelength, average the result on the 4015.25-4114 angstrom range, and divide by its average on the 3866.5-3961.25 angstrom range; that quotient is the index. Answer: 1.2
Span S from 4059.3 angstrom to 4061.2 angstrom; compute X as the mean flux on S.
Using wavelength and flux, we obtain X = 6.77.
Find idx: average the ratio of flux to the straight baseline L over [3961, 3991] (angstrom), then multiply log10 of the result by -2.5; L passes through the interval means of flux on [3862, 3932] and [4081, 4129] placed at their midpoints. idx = 0.18 mag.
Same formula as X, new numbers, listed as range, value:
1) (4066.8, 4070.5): 7.46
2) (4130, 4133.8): 6.65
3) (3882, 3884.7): 5.99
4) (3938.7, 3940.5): 5.38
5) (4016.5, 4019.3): 7.15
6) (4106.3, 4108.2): 6.02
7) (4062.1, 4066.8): 6.72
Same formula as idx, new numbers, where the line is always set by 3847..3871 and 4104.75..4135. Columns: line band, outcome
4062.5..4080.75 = -0.07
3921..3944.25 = 0.21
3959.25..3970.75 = 0.42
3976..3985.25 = 0.10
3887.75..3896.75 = 0.16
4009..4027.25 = -0.08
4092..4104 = 0.14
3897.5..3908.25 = 0.05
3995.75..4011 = -0.13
